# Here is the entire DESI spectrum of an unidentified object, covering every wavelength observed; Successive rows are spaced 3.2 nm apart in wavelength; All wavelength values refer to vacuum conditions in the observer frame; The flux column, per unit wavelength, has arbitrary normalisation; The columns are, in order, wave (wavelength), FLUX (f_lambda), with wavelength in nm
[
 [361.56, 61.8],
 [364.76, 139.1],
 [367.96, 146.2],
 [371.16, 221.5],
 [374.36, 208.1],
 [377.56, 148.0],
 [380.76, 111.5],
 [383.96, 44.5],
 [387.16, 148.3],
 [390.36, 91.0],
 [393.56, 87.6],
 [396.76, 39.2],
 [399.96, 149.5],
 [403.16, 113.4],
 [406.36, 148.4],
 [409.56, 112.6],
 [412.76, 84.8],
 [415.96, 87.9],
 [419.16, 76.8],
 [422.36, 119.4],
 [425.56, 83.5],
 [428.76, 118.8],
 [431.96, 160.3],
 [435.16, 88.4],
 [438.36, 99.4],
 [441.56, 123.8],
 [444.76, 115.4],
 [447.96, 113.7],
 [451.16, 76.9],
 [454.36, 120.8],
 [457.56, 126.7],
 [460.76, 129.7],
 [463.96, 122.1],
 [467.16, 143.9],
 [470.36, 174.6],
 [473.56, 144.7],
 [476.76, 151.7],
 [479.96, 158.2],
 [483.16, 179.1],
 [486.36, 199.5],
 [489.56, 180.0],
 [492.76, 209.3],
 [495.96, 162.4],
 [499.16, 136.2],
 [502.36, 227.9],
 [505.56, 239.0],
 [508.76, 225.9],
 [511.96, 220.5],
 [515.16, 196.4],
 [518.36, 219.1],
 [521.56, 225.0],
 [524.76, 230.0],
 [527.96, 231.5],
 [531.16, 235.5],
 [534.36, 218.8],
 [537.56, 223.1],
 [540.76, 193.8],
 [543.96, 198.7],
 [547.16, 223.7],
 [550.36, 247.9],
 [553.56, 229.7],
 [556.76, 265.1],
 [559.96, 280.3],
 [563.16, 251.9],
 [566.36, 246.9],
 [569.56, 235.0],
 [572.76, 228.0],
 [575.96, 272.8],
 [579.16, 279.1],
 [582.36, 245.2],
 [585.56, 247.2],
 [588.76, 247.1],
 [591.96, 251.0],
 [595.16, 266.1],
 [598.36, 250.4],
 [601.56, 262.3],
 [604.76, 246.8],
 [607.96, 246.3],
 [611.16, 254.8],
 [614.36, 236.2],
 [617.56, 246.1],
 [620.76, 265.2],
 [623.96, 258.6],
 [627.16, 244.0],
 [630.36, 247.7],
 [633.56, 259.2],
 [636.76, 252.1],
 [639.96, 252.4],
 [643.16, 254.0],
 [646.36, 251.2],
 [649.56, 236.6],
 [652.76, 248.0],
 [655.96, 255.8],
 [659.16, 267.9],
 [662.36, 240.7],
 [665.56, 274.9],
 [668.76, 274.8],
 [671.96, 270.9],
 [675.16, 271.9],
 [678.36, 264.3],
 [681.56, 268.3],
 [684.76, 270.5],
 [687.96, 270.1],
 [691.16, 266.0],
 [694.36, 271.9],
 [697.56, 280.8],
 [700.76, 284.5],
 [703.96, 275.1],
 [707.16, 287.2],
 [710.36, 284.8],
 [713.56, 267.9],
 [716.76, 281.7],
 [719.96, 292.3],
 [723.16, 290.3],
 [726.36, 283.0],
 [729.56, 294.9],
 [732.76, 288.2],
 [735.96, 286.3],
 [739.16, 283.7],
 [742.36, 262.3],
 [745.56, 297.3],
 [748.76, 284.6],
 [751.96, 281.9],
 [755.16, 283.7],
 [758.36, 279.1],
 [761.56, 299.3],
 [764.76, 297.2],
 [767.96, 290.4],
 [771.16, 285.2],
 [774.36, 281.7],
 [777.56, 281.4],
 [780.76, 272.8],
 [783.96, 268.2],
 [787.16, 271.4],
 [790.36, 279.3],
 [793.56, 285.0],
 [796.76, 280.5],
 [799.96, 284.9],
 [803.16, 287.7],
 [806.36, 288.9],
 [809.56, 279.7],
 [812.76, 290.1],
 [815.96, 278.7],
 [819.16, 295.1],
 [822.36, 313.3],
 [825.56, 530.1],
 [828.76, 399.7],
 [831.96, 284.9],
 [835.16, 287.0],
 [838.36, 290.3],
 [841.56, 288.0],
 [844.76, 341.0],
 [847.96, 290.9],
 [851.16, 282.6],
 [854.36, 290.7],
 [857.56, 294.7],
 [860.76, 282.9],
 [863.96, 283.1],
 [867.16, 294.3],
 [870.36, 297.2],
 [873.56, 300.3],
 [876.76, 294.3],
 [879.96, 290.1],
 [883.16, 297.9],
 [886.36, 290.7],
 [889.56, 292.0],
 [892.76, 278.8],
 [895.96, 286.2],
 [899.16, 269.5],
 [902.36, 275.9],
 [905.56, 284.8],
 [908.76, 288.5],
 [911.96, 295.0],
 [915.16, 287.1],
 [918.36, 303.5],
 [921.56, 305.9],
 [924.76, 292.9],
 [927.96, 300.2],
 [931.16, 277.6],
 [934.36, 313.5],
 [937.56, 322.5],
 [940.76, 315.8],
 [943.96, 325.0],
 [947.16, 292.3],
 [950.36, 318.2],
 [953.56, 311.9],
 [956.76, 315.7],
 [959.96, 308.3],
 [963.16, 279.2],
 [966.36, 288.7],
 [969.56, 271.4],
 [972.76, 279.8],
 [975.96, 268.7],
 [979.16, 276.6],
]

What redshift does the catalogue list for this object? 0.26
